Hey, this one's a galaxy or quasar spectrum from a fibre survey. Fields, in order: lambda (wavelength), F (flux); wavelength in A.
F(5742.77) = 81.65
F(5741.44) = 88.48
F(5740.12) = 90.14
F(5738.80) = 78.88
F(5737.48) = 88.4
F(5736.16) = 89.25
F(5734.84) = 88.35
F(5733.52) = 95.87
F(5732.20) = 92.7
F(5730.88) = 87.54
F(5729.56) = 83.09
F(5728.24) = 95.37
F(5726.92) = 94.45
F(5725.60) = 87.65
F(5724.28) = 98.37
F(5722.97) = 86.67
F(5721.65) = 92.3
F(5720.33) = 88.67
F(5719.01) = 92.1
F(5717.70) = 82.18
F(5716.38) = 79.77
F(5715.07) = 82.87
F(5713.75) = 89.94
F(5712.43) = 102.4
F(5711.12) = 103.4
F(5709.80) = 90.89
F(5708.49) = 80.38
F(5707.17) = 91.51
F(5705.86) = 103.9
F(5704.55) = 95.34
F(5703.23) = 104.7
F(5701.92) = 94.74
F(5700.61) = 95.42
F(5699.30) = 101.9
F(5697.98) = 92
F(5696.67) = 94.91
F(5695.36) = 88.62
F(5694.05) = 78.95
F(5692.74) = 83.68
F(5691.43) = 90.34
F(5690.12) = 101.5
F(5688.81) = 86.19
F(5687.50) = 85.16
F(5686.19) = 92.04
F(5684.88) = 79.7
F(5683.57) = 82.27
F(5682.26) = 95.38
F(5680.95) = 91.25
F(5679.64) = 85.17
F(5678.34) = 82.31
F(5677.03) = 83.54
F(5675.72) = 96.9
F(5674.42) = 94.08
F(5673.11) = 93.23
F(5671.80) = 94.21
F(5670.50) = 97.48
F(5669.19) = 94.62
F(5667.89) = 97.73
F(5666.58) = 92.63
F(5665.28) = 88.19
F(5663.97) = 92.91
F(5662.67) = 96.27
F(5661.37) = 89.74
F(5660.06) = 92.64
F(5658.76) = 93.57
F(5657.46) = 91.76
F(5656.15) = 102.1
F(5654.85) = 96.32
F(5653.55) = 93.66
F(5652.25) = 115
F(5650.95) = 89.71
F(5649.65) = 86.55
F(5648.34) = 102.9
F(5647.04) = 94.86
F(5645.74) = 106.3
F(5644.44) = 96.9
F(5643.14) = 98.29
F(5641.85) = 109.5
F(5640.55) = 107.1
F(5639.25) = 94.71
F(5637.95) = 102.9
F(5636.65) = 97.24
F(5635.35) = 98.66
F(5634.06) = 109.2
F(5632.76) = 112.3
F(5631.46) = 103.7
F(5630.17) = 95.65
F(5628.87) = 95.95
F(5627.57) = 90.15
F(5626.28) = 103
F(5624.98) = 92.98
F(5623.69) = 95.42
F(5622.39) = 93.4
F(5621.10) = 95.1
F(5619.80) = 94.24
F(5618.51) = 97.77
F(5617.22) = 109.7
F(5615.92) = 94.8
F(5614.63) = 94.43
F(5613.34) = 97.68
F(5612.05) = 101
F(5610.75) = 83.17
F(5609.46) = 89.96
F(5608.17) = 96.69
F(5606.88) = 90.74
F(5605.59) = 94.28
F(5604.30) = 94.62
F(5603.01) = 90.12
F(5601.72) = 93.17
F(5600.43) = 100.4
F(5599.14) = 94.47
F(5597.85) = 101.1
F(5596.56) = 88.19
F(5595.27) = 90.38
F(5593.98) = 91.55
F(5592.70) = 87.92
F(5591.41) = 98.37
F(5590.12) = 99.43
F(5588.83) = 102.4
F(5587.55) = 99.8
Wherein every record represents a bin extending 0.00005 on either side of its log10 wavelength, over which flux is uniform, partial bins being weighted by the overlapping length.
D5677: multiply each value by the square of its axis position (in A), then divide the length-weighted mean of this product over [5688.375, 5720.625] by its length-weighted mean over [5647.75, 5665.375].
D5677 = 1.0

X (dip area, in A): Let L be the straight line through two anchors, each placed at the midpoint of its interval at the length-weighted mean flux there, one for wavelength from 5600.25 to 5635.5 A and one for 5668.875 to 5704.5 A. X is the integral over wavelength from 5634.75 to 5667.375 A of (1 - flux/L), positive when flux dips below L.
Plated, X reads -1.1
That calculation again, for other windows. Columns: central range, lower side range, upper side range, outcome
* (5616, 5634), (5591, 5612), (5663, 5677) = -1.0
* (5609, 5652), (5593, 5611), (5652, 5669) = -1.9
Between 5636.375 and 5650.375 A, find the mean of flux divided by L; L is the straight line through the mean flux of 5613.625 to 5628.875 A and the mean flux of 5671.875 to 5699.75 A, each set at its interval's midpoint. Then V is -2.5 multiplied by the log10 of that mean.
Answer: -0.06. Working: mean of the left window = 96.5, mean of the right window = 89.5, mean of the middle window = 99.7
